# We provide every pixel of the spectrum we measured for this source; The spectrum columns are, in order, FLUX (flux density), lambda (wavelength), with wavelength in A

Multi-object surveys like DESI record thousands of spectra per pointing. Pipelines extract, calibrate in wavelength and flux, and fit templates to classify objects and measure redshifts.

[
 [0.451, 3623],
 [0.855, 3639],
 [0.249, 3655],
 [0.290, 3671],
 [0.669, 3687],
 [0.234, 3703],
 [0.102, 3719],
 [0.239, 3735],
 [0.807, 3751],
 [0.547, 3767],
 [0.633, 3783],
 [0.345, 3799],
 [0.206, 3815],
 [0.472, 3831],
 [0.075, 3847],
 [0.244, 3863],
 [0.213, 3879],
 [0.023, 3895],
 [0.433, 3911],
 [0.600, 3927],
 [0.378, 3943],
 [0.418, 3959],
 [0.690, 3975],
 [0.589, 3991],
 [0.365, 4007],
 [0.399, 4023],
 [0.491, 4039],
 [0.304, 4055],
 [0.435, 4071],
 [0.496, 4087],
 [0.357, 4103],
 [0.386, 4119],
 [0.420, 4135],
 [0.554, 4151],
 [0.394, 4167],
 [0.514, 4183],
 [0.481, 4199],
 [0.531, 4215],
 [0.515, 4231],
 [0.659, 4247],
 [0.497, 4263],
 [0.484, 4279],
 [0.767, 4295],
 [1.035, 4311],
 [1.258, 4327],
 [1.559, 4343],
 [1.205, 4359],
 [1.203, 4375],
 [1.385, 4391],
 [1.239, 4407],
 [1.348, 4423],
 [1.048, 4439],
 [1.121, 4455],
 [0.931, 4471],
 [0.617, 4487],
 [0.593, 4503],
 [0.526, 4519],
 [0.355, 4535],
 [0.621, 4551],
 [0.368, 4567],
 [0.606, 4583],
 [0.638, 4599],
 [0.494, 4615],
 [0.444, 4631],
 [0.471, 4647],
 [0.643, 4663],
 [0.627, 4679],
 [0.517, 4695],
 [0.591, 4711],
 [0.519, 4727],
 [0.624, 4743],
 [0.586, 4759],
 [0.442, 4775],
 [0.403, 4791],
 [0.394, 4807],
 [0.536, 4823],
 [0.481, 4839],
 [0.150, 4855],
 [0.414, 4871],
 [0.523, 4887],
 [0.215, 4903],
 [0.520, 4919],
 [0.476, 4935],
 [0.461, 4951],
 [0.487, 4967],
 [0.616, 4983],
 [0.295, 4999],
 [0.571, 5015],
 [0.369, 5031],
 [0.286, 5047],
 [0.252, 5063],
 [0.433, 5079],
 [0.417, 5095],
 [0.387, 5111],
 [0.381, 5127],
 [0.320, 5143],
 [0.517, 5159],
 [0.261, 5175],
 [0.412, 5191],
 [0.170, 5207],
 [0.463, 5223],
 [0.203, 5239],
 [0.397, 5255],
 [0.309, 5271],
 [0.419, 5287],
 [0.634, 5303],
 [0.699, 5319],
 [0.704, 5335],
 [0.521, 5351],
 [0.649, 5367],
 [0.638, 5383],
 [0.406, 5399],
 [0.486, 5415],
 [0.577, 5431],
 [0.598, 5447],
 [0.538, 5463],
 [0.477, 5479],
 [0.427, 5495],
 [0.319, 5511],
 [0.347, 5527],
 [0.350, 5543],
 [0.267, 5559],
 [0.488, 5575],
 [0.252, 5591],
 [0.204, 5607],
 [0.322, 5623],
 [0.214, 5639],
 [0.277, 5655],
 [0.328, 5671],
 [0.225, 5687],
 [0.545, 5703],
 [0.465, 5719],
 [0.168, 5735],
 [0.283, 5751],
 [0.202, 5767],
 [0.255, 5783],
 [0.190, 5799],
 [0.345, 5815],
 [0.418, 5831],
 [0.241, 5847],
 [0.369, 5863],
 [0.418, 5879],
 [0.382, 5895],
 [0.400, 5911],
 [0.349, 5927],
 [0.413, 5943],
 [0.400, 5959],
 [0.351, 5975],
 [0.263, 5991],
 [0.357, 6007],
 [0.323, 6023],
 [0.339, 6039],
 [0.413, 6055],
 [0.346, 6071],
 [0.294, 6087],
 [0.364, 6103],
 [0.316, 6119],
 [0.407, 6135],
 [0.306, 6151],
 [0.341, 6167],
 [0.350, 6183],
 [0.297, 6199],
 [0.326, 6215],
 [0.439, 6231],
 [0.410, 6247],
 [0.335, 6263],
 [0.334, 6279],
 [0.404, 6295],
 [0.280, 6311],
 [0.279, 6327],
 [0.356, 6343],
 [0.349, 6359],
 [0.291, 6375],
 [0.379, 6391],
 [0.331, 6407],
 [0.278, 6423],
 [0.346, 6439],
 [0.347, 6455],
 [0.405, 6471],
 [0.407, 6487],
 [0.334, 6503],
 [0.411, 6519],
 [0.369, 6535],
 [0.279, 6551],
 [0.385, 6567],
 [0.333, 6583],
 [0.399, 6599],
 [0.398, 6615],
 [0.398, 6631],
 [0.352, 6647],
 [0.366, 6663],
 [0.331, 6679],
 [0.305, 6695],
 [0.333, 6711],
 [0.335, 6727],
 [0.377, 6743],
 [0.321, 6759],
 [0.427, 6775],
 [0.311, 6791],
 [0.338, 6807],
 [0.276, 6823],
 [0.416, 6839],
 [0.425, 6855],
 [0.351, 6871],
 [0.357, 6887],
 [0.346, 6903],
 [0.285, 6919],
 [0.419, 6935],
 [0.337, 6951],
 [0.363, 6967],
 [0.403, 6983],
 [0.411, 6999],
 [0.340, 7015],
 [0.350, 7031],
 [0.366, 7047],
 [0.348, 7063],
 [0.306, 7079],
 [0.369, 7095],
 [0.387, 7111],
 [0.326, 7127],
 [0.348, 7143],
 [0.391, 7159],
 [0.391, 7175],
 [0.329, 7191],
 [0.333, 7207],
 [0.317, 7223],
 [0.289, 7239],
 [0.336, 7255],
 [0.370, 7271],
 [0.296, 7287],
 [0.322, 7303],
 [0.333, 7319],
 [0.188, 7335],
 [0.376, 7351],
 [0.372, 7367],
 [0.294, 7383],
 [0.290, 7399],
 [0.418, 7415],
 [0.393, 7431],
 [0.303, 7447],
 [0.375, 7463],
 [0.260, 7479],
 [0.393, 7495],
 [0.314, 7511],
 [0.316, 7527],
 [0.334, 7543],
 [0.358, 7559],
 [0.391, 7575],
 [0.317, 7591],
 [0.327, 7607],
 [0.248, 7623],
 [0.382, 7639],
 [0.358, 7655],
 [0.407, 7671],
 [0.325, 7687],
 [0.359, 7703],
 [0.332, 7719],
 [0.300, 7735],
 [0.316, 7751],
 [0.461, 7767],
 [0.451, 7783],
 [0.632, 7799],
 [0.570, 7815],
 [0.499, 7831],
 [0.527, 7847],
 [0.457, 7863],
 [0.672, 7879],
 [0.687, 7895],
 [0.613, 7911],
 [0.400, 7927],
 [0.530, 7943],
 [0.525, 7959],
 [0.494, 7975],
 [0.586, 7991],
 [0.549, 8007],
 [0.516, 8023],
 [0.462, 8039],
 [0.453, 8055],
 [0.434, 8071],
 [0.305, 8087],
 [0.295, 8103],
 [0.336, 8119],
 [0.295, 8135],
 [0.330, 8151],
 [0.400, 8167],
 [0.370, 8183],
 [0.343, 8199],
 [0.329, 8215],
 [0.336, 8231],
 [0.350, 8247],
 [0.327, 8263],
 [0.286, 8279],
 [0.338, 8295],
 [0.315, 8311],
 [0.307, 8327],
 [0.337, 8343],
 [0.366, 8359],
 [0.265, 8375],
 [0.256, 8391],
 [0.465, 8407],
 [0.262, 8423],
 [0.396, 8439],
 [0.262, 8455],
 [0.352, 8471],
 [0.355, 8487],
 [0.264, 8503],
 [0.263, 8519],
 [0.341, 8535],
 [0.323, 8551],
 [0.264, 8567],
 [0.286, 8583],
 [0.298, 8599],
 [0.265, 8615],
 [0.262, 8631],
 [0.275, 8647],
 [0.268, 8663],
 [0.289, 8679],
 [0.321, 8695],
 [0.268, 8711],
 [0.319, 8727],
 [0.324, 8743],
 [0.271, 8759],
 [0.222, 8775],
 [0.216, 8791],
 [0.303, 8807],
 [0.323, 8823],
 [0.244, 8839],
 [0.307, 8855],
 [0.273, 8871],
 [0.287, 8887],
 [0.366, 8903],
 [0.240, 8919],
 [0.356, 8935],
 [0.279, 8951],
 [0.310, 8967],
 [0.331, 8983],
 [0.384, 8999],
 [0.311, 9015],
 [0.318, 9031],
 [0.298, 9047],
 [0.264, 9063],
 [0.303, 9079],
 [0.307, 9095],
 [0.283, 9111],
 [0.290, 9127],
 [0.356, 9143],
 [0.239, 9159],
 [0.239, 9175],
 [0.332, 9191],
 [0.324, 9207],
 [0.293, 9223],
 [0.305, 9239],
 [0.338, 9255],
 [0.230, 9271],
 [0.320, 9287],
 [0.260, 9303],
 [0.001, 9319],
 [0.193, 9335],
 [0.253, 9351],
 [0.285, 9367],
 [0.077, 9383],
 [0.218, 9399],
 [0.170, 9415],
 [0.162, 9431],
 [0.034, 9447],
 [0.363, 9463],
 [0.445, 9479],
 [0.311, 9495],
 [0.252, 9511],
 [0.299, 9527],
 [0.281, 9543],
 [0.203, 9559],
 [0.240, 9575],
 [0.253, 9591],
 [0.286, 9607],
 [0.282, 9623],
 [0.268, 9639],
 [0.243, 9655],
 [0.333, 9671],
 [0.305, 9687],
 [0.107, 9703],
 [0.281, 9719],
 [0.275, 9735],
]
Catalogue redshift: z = 1.823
